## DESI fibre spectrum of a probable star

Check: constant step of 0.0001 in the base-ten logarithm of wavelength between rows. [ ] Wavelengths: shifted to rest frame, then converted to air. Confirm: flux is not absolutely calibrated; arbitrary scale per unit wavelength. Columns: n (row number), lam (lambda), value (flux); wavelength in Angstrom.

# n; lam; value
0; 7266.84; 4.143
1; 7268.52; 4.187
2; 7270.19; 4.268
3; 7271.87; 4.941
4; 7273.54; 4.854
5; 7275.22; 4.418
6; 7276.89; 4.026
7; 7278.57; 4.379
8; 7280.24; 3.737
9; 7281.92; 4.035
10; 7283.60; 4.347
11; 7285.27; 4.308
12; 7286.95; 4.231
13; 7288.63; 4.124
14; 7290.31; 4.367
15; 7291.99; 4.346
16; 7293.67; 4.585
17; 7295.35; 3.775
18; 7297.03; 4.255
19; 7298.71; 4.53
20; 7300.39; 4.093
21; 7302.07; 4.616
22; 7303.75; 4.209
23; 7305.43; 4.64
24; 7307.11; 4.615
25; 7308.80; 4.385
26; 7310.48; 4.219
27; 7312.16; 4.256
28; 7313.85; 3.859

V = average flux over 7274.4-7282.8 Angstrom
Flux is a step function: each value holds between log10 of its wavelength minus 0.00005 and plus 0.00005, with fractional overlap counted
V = 4.12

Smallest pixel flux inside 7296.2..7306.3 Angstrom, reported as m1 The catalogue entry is 4.093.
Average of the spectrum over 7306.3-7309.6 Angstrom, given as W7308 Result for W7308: 4.49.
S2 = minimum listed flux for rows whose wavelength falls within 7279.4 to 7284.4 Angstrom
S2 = 3.737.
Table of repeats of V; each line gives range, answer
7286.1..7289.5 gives 4.17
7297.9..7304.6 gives 4.37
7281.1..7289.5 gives 4.21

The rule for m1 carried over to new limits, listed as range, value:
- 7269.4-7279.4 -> 4.026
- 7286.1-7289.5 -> 4.124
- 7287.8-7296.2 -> 3.775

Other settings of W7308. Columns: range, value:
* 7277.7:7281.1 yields 4.06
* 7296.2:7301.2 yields 4.29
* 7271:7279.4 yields 4.52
